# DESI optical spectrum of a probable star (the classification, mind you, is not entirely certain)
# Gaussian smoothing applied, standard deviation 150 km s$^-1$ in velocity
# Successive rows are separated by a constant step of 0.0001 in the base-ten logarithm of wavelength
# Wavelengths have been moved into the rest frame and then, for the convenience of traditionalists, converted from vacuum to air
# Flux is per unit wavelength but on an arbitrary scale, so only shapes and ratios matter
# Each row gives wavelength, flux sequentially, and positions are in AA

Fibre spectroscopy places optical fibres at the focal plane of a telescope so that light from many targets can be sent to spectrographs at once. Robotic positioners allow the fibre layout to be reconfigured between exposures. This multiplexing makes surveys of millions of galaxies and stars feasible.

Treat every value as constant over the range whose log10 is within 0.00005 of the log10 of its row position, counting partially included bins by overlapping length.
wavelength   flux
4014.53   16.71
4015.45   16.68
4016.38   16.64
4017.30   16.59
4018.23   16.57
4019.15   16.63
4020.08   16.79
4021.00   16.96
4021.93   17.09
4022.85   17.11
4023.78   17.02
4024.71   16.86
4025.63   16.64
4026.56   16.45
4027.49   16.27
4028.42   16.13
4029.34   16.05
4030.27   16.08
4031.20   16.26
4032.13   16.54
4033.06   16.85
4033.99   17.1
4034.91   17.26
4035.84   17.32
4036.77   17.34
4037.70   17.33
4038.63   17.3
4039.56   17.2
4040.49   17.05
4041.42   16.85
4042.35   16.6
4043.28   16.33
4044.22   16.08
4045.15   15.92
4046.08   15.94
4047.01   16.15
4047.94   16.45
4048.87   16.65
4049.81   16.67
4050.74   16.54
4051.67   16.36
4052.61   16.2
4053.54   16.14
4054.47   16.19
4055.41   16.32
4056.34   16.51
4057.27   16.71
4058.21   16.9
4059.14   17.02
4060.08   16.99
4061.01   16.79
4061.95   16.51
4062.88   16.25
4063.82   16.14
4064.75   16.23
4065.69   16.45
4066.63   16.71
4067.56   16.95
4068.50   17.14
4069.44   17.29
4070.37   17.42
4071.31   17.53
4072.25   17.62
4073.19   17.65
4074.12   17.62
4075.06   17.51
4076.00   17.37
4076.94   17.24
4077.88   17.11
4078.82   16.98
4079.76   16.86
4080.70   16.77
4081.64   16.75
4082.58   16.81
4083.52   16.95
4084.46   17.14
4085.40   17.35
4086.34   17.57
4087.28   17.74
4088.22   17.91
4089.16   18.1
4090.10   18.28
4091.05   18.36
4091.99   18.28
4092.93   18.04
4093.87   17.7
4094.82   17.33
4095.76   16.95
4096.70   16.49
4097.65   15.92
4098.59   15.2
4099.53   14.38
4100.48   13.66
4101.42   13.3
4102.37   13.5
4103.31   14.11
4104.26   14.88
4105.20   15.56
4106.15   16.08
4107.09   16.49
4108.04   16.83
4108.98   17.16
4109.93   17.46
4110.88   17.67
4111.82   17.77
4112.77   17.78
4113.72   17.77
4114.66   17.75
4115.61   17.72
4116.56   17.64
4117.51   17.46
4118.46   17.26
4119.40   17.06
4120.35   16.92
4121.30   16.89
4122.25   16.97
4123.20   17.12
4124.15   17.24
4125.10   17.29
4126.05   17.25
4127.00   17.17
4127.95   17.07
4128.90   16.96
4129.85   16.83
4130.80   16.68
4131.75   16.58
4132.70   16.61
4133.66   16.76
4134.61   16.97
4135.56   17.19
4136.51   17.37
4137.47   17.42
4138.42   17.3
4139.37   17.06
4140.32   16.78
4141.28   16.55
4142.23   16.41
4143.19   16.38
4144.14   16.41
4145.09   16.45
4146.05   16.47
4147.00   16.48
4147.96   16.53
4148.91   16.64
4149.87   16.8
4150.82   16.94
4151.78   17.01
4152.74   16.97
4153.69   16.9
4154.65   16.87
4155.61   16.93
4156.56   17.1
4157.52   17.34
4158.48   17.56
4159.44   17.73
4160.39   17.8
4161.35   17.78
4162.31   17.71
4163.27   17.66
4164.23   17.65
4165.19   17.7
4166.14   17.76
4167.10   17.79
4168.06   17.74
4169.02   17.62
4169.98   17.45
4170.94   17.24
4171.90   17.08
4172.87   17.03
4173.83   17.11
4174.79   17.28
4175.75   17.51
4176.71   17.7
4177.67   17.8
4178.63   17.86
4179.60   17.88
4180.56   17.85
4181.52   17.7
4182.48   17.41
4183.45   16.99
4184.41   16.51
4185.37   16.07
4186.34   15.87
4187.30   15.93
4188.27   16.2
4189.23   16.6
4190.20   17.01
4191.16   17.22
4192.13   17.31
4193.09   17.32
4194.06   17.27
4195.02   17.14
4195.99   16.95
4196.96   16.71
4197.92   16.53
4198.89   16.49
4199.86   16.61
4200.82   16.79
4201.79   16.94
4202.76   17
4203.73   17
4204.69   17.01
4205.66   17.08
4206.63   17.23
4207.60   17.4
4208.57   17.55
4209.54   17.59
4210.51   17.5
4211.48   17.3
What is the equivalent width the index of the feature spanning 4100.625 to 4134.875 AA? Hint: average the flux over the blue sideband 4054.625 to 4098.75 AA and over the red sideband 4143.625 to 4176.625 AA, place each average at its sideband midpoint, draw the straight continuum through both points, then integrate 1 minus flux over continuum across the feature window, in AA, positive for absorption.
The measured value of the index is 0.9 AA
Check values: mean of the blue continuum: 17.1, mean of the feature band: 16.7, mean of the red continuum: 17.2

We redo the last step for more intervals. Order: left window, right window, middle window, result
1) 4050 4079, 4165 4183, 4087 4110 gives 0.95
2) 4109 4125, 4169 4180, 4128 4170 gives 0.82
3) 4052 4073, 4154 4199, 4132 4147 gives 0.24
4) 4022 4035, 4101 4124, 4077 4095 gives -0.90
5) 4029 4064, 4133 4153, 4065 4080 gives -0.50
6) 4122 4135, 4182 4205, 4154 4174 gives -0.71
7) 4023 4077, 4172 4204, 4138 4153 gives 0.21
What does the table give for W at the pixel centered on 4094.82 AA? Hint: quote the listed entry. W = 17.33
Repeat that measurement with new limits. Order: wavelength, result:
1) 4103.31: 14.11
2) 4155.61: 16.93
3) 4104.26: 14.88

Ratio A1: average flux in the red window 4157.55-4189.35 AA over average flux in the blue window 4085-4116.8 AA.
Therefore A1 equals 1.04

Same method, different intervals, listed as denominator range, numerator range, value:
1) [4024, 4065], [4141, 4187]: 1.04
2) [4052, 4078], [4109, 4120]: 1.04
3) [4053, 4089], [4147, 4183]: 1.02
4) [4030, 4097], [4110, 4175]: 1.01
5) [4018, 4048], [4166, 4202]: 1.02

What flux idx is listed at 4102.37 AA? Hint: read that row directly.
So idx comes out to 13.5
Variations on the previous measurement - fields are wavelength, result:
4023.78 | 17.02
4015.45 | 16.68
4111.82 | 17.77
